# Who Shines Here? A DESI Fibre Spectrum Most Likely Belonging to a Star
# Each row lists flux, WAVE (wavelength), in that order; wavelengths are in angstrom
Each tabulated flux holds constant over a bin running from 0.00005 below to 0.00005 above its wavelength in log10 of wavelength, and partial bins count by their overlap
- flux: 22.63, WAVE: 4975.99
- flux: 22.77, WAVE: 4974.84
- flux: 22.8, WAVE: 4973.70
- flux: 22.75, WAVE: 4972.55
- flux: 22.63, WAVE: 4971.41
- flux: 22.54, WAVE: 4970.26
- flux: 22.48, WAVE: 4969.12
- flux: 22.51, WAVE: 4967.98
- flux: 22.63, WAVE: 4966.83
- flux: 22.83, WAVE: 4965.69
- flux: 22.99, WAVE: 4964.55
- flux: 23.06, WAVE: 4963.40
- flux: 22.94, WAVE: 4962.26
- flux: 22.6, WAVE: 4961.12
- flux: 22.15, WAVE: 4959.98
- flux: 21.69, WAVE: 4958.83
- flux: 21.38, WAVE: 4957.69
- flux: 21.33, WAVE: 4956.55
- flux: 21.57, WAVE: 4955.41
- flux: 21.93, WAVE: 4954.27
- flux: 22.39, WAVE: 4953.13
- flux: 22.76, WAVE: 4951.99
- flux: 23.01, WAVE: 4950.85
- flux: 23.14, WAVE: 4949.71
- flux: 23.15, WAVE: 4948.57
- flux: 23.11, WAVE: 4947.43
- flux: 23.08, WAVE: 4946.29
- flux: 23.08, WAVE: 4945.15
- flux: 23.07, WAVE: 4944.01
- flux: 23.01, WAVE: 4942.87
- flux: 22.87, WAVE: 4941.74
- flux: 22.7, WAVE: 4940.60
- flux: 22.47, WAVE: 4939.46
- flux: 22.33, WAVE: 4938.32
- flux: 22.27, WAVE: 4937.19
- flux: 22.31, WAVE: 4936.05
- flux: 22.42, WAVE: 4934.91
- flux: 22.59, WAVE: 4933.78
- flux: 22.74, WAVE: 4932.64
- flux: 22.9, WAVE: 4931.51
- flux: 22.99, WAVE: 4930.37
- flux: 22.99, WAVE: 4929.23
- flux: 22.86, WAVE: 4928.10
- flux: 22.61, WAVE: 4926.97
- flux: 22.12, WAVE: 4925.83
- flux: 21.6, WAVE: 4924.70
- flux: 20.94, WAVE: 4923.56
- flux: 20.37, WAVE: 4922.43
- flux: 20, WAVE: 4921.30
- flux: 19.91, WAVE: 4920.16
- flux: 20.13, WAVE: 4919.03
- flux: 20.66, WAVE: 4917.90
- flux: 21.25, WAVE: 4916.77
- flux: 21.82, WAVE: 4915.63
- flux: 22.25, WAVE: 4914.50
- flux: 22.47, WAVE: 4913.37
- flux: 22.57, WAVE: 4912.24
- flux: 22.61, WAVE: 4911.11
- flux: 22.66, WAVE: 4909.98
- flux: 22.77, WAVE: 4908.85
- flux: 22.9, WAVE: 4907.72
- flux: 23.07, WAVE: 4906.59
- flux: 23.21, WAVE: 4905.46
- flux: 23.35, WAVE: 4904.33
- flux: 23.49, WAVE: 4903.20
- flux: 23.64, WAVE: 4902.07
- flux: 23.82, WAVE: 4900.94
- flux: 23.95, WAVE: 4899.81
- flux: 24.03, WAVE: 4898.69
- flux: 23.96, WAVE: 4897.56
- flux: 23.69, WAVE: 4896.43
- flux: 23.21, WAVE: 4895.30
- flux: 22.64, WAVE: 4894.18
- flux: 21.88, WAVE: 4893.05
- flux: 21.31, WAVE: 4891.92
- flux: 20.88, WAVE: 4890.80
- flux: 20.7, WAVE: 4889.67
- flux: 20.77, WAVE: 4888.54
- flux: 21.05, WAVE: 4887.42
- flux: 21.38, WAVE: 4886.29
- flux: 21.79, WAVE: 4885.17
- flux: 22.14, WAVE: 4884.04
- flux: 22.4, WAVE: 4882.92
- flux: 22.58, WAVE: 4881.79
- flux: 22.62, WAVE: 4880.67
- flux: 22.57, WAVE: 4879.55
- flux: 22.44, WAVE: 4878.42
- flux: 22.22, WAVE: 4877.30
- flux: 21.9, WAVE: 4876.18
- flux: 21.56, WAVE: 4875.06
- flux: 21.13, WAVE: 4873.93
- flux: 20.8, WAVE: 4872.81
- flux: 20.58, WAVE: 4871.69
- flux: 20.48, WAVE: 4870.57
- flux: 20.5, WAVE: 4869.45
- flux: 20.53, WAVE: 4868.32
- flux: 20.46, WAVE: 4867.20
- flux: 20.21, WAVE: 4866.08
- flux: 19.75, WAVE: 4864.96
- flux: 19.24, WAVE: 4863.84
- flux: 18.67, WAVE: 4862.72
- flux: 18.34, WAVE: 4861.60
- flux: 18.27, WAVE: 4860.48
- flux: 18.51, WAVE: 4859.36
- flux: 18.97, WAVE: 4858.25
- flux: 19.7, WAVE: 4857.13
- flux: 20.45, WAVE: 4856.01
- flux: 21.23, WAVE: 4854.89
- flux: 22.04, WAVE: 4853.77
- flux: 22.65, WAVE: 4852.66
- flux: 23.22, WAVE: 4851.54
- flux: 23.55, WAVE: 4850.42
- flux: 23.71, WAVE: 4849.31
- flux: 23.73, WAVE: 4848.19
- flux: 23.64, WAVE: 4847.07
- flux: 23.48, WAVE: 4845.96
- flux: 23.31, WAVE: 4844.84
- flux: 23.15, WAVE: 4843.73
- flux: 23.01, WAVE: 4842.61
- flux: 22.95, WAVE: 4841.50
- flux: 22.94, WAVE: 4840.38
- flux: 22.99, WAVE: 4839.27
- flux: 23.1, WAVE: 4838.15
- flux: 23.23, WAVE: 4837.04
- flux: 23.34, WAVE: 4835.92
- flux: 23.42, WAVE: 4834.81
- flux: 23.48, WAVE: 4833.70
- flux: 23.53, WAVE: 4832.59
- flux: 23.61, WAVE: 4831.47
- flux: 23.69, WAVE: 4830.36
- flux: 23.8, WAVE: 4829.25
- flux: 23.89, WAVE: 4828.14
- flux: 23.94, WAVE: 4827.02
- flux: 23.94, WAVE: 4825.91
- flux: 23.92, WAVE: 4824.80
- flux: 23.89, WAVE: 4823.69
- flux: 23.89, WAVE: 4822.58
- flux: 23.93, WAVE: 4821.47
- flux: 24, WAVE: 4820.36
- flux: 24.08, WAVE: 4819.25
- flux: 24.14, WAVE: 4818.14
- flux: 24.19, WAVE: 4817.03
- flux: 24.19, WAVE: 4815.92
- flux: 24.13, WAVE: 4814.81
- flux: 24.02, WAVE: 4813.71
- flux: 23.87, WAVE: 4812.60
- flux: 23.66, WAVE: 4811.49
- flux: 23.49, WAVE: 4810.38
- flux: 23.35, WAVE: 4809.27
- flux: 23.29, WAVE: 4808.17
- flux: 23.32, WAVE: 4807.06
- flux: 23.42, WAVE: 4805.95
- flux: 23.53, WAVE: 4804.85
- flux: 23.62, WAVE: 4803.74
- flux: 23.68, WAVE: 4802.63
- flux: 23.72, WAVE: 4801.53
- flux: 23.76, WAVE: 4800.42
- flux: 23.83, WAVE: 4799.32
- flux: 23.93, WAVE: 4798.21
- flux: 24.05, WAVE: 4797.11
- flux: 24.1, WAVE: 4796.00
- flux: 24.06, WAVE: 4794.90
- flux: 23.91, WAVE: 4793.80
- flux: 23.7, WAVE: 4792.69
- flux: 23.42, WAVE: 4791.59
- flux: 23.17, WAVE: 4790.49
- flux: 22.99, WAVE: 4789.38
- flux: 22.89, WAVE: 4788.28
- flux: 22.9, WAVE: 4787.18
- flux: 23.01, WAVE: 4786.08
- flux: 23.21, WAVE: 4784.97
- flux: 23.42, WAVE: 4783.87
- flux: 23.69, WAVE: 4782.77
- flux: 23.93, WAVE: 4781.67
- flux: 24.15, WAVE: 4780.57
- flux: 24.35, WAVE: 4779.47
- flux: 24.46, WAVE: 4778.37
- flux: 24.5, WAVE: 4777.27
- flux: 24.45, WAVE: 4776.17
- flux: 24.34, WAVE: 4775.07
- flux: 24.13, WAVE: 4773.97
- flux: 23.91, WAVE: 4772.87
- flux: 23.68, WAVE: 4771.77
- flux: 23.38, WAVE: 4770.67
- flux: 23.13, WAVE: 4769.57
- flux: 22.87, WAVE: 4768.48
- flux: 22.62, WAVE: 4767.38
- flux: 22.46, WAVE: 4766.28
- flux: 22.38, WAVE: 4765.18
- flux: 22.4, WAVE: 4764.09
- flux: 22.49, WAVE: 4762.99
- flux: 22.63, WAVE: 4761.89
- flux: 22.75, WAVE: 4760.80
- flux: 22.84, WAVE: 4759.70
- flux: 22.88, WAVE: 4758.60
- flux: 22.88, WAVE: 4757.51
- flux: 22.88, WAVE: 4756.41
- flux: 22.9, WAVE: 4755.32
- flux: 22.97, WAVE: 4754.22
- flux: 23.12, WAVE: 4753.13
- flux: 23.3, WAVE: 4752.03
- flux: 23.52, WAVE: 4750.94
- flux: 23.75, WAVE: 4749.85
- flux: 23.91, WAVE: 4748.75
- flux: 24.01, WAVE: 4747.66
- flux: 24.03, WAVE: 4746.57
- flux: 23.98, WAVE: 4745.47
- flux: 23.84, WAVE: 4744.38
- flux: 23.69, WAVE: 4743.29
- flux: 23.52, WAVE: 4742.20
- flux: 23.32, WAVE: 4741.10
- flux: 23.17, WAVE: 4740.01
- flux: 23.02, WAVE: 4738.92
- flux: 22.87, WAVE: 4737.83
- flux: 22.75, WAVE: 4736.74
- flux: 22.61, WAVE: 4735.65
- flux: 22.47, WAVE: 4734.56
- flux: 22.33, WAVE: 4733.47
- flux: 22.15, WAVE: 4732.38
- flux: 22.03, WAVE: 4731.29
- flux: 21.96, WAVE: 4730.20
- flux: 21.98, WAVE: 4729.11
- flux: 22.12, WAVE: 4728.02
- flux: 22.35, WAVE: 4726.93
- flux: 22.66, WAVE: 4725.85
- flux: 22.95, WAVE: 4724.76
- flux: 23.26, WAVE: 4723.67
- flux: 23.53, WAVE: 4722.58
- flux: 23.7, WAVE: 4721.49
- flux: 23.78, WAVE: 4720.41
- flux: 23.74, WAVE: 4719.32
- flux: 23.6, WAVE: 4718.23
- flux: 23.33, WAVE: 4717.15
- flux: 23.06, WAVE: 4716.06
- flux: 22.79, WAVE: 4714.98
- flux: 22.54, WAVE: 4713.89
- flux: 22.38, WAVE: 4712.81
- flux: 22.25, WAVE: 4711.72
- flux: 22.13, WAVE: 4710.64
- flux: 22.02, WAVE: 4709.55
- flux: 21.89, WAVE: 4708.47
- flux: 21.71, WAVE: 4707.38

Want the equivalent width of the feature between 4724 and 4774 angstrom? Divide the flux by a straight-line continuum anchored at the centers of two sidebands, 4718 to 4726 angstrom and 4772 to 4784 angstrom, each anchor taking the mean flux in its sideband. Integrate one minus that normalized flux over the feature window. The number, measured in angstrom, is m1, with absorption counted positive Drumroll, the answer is 1.6 angstrom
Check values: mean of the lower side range 23.4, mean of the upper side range 24.1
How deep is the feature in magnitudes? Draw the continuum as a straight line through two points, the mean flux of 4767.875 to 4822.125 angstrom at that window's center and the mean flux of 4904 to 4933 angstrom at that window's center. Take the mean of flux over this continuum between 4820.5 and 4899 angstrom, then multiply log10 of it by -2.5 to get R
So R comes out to 0.04 mag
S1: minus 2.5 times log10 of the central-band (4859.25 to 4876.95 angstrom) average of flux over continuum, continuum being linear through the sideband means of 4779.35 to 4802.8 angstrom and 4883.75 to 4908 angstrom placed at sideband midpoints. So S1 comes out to 0.14 mag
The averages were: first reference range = 23.6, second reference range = 22.6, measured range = 20.1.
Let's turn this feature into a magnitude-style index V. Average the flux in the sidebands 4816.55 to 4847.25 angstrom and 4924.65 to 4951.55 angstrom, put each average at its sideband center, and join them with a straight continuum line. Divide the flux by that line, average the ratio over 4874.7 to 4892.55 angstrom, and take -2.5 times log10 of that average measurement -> 0.07 mag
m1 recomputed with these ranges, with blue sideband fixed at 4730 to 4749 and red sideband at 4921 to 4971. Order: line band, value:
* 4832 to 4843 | -0.2 angstrom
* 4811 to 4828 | -0.8 angstrom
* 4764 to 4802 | -1.0 angstrom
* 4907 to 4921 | 0.5 angstrom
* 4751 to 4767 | 0.2 angstrom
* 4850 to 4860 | 0.7 angstrom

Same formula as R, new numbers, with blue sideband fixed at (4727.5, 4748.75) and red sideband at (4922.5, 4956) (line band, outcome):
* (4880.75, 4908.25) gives 0.00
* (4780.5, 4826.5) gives -0.04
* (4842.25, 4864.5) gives 0.06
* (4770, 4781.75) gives -0.06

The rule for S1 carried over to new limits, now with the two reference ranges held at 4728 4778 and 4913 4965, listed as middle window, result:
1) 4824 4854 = -0.03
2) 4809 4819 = -0.05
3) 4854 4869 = 0.15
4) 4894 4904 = -0.06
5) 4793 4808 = -0.04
